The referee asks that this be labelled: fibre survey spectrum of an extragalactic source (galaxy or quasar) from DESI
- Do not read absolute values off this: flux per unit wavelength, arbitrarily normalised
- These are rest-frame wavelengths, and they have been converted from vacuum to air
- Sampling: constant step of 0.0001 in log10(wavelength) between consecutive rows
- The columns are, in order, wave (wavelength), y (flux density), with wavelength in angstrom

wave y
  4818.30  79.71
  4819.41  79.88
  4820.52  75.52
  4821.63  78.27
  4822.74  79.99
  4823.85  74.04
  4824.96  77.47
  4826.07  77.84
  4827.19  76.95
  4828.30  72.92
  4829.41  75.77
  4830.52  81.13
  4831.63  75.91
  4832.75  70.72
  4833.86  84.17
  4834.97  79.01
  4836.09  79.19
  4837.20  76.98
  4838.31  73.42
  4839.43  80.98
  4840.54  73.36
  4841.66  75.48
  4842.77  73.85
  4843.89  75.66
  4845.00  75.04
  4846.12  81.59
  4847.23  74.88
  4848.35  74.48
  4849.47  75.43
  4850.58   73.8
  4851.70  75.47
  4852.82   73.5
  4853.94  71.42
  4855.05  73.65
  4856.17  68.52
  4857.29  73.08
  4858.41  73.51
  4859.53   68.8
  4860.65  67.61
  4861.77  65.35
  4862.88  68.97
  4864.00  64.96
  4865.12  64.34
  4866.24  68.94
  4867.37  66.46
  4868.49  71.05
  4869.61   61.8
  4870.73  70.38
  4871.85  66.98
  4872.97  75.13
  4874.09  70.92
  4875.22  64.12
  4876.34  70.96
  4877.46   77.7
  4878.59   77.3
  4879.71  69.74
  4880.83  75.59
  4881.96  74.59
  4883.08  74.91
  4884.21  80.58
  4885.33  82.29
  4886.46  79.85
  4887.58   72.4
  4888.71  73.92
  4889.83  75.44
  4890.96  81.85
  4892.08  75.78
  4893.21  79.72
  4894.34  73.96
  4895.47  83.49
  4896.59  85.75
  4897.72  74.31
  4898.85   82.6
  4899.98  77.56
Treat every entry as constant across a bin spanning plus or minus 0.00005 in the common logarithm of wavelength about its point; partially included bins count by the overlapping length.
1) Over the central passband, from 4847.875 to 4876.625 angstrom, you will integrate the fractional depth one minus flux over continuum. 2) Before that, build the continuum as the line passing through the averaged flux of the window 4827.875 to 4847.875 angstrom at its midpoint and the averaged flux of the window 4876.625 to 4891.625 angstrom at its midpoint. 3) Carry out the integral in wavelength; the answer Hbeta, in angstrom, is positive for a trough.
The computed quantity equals 2.5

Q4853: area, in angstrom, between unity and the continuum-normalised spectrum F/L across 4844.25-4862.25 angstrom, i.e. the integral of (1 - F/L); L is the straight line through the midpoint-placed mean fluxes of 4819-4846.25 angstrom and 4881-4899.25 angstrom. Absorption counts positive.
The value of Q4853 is 1.0 angstrom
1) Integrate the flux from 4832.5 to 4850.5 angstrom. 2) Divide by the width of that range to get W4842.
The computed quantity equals 76.6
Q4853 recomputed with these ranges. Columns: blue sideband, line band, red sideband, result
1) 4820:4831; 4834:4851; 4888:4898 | 0.2 angstrom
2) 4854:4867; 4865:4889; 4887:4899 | 0.4 angstrom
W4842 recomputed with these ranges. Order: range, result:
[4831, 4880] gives 72.6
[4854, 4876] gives 68.8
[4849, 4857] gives 73.1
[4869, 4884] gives 71.8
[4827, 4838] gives 77.3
